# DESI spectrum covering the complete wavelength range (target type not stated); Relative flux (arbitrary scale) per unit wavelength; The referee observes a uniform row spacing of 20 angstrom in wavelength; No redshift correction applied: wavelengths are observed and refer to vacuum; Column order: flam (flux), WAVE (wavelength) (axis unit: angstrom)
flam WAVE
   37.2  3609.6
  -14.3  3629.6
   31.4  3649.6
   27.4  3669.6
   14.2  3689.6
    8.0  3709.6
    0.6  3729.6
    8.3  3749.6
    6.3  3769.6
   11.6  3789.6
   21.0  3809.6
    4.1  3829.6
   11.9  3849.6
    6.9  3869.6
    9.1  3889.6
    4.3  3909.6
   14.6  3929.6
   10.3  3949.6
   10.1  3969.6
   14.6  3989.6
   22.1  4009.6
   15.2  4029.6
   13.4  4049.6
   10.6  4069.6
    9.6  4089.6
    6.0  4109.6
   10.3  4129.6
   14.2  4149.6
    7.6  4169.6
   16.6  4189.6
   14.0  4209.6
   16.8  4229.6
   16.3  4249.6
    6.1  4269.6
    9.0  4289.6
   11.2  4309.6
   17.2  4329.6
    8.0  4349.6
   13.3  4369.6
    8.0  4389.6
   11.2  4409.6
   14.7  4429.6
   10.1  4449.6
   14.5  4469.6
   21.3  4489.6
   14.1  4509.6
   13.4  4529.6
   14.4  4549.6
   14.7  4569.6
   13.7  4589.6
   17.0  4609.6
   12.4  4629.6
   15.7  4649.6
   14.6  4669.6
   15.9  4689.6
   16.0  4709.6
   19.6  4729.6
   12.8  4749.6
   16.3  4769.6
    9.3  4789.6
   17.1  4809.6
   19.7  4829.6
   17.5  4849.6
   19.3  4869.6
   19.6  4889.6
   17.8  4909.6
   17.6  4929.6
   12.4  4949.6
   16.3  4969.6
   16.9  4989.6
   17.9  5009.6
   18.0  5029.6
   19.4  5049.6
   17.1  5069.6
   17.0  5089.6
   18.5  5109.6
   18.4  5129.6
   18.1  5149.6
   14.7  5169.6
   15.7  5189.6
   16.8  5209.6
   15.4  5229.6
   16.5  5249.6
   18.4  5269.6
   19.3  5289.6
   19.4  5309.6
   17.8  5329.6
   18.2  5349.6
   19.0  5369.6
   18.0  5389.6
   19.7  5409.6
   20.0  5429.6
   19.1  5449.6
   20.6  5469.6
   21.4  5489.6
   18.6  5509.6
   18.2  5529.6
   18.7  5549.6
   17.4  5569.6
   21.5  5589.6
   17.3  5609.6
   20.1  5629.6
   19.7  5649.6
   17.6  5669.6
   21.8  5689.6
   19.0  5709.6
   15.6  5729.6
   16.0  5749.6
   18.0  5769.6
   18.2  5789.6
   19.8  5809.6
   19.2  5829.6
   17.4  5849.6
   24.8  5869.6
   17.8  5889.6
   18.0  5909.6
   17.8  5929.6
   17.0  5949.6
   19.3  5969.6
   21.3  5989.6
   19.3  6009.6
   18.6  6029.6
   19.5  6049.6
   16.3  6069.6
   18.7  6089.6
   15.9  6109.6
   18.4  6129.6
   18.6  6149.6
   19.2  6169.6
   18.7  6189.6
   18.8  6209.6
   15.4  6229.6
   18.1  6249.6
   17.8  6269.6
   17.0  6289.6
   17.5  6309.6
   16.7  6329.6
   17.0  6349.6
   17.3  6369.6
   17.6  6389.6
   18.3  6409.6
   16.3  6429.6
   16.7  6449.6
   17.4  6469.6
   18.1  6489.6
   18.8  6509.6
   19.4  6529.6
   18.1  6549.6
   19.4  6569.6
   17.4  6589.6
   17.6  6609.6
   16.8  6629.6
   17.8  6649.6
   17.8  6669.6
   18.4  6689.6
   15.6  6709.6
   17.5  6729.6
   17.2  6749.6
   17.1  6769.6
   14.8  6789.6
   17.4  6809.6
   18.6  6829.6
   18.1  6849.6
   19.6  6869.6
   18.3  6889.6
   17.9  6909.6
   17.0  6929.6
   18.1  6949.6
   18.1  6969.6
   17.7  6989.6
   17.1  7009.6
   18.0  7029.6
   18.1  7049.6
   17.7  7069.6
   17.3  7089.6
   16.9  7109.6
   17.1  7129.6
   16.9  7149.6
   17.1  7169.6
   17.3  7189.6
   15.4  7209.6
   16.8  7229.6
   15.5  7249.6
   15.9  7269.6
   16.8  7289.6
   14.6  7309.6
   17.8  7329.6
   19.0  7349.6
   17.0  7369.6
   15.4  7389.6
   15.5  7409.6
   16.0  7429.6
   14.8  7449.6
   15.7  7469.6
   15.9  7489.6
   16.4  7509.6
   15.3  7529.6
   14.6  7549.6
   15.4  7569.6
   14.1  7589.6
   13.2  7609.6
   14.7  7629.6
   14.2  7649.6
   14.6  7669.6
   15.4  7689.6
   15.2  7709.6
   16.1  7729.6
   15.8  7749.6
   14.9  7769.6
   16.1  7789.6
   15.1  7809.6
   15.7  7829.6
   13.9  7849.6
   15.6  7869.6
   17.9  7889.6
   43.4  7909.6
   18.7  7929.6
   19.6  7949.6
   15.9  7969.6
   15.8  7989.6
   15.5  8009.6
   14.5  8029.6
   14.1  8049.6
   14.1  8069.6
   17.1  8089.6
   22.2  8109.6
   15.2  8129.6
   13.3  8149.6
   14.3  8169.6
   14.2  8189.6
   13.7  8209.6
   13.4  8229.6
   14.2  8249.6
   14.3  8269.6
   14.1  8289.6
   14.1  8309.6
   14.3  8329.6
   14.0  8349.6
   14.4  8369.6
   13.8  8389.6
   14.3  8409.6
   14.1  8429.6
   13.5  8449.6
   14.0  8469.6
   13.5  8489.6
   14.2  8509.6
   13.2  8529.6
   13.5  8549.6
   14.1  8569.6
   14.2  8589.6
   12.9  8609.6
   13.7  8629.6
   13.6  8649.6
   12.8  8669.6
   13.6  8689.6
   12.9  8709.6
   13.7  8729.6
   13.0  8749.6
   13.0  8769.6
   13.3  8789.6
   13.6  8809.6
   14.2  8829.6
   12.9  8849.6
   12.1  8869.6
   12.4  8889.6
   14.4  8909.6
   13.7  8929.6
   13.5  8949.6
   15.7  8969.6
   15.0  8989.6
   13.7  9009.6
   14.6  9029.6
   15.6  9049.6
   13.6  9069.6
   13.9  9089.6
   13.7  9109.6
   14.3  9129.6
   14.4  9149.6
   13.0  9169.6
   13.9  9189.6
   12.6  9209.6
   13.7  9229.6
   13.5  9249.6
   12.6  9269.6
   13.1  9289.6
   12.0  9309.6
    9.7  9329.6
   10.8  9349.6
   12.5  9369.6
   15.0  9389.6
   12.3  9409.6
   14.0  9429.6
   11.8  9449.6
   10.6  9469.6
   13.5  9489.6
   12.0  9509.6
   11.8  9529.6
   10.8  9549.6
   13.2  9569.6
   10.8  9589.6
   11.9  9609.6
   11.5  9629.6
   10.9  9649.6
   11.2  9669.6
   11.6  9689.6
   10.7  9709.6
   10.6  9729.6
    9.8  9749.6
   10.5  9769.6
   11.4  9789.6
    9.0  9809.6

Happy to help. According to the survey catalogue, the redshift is 0.206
